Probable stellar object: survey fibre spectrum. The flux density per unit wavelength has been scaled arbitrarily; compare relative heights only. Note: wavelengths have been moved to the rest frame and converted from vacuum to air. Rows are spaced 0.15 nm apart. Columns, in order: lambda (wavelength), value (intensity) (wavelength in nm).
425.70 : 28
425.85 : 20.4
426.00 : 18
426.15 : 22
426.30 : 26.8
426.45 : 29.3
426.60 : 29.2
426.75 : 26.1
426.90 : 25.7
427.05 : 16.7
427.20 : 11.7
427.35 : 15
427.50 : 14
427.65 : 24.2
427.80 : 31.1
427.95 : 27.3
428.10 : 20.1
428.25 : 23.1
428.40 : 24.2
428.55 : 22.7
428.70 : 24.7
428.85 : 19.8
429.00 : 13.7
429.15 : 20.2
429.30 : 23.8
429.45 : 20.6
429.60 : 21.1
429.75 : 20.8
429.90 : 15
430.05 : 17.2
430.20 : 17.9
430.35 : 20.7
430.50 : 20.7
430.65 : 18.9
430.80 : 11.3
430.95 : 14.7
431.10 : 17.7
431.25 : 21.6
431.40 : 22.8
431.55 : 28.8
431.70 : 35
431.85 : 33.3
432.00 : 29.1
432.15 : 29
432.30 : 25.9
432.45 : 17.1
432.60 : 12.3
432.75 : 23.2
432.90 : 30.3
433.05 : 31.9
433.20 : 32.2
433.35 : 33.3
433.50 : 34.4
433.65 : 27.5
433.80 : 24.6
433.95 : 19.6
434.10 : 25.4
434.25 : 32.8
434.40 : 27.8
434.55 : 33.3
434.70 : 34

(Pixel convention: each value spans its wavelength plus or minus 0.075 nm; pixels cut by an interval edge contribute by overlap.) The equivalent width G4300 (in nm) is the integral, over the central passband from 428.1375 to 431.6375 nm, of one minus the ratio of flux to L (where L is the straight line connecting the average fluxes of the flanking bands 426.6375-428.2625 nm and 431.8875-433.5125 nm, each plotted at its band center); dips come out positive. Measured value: 0.56 nm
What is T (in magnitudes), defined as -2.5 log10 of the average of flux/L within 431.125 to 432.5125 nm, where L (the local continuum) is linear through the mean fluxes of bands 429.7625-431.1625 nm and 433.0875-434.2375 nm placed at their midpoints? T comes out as -0.21 mag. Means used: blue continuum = 17.3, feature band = 26.7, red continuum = 28.5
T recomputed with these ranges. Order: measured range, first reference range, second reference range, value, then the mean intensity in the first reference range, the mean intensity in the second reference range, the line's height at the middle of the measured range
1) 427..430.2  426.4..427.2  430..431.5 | 0.06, 24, 18.5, 21.5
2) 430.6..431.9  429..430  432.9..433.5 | 0.16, 19.7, 32.4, 25.7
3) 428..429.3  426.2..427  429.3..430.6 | 0.05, 26.9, 19.5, 22.4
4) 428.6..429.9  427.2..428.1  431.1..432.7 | 0.12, 21.2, 25.1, 22.7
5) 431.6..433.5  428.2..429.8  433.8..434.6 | -0.11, 21.3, 27.3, 25.4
